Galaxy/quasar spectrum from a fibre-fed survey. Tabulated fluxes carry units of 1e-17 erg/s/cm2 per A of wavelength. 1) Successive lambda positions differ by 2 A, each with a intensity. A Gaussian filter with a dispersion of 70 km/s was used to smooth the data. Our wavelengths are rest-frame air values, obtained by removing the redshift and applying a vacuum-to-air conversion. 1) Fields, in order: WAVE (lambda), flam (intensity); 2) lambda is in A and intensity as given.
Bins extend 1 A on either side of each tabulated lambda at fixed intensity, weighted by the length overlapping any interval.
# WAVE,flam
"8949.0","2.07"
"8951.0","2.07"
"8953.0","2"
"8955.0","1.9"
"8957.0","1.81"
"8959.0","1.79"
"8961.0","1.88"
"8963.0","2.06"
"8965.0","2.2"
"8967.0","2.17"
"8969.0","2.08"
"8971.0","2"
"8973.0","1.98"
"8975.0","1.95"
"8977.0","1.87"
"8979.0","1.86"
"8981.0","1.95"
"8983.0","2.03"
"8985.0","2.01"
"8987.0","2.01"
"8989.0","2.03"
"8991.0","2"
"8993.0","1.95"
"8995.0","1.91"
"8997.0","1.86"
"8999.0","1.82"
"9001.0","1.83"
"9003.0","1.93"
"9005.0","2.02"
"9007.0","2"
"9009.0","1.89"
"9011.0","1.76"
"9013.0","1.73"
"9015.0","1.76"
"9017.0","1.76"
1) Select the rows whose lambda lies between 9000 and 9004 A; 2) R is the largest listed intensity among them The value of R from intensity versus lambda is 1.93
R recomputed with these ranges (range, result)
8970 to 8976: 2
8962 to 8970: 2.2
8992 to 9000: 1.95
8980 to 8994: 2.03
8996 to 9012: 2.02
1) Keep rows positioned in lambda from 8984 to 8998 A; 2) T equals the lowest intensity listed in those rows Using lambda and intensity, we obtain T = 1.86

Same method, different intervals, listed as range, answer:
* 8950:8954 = 2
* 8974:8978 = 1.87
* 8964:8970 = 2.08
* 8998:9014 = 1.73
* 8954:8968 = 1.79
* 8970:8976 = 1.95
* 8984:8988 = 2.01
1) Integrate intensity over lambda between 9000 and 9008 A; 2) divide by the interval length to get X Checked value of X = 1.94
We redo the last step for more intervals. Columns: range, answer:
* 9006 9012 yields 1.88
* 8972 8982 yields 1.92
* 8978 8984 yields 1.95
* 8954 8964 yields 1.89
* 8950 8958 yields 1.94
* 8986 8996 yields 1.98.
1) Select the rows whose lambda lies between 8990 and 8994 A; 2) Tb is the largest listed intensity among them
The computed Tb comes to 2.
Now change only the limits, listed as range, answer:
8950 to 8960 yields 2.07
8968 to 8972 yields 2.08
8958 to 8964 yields 2.06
